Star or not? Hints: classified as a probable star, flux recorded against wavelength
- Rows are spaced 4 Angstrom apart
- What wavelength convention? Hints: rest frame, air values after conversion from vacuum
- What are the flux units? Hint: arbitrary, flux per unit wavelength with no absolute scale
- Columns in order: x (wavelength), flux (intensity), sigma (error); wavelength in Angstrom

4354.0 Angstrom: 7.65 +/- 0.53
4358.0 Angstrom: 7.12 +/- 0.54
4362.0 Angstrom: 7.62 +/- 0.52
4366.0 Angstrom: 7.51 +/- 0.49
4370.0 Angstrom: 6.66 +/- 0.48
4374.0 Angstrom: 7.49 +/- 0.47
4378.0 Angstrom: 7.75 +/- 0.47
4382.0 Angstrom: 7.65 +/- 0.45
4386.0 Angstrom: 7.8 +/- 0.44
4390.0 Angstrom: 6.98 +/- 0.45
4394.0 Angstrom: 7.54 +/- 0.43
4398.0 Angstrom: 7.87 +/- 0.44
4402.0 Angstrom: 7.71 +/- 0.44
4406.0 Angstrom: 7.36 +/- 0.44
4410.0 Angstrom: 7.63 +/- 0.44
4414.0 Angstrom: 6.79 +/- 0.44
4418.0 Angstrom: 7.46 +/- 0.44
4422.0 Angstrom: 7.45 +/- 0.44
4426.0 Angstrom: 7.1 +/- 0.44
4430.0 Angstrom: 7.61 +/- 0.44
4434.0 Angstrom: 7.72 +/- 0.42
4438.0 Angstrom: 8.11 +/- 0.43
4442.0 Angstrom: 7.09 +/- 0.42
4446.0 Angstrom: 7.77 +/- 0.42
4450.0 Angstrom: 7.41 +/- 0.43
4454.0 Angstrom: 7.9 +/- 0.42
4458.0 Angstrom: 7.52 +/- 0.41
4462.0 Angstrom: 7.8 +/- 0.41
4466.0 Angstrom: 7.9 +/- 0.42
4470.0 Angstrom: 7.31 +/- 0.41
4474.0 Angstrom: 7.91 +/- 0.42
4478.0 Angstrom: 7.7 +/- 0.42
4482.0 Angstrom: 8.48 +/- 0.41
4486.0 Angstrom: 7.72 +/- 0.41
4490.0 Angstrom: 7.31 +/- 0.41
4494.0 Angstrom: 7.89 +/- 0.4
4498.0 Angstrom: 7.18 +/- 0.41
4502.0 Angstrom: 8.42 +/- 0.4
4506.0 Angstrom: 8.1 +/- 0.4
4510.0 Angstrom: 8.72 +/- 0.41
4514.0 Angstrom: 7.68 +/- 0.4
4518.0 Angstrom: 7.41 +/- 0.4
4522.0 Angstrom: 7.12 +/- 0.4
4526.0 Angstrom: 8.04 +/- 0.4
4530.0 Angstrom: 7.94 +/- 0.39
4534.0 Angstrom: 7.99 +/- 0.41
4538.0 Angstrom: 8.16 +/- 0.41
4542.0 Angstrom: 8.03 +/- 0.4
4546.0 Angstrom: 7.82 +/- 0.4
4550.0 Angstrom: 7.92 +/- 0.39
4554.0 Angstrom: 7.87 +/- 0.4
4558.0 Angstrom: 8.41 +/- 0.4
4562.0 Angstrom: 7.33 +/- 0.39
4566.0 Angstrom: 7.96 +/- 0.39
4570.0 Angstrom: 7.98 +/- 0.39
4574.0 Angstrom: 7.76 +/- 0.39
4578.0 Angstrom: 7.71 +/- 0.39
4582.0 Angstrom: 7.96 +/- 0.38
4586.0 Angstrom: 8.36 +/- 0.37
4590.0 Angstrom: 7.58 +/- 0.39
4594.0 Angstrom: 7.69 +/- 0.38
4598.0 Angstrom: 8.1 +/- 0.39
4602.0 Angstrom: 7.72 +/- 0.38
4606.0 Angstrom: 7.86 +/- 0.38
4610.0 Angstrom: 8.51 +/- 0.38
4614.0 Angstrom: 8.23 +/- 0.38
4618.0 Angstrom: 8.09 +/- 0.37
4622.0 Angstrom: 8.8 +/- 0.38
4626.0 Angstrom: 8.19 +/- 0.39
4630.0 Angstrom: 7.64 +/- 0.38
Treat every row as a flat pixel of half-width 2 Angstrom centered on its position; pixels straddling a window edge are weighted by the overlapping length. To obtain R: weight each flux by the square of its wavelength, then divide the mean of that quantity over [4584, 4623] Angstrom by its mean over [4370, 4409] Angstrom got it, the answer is 1.18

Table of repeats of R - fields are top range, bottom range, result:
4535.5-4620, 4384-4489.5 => 1.11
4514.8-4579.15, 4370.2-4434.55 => 1.12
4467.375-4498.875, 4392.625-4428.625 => 1.07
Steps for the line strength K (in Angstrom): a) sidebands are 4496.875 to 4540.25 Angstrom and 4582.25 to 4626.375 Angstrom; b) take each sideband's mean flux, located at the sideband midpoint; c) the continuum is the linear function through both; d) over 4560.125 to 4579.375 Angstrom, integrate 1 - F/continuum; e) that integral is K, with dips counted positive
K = 0.64 Angstrom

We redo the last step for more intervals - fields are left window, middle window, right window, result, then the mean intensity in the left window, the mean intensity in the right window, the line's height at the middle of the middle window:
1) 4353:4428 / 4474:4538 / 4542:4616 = -1.00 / 7.43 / 7.93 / 7.74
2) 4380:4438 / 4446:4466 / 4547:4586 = -0.20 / 7.5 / 7.9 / 7.62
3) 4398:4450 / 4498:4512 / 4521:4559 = -0.78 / 7.5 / 7.94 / 7.8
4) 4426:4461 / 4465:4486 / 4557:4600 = -0.45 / 7.61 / 7.88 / 7.68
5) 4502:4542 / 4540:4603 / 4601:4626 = 1.56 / 7.94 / 8.22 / 8.09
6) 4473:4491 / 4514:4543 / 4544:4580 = 0.22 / 7.85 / 7.86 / 7.86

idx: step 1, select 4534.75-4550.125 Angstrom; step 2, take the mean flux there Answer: 7.99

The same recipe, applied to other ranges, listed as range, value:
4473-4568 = 7.88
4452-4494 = 7.76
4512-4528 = 7.56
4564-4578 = 7.87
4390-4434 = 7.44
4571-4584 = 7.82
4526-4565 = 7.95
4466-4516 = 7.87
